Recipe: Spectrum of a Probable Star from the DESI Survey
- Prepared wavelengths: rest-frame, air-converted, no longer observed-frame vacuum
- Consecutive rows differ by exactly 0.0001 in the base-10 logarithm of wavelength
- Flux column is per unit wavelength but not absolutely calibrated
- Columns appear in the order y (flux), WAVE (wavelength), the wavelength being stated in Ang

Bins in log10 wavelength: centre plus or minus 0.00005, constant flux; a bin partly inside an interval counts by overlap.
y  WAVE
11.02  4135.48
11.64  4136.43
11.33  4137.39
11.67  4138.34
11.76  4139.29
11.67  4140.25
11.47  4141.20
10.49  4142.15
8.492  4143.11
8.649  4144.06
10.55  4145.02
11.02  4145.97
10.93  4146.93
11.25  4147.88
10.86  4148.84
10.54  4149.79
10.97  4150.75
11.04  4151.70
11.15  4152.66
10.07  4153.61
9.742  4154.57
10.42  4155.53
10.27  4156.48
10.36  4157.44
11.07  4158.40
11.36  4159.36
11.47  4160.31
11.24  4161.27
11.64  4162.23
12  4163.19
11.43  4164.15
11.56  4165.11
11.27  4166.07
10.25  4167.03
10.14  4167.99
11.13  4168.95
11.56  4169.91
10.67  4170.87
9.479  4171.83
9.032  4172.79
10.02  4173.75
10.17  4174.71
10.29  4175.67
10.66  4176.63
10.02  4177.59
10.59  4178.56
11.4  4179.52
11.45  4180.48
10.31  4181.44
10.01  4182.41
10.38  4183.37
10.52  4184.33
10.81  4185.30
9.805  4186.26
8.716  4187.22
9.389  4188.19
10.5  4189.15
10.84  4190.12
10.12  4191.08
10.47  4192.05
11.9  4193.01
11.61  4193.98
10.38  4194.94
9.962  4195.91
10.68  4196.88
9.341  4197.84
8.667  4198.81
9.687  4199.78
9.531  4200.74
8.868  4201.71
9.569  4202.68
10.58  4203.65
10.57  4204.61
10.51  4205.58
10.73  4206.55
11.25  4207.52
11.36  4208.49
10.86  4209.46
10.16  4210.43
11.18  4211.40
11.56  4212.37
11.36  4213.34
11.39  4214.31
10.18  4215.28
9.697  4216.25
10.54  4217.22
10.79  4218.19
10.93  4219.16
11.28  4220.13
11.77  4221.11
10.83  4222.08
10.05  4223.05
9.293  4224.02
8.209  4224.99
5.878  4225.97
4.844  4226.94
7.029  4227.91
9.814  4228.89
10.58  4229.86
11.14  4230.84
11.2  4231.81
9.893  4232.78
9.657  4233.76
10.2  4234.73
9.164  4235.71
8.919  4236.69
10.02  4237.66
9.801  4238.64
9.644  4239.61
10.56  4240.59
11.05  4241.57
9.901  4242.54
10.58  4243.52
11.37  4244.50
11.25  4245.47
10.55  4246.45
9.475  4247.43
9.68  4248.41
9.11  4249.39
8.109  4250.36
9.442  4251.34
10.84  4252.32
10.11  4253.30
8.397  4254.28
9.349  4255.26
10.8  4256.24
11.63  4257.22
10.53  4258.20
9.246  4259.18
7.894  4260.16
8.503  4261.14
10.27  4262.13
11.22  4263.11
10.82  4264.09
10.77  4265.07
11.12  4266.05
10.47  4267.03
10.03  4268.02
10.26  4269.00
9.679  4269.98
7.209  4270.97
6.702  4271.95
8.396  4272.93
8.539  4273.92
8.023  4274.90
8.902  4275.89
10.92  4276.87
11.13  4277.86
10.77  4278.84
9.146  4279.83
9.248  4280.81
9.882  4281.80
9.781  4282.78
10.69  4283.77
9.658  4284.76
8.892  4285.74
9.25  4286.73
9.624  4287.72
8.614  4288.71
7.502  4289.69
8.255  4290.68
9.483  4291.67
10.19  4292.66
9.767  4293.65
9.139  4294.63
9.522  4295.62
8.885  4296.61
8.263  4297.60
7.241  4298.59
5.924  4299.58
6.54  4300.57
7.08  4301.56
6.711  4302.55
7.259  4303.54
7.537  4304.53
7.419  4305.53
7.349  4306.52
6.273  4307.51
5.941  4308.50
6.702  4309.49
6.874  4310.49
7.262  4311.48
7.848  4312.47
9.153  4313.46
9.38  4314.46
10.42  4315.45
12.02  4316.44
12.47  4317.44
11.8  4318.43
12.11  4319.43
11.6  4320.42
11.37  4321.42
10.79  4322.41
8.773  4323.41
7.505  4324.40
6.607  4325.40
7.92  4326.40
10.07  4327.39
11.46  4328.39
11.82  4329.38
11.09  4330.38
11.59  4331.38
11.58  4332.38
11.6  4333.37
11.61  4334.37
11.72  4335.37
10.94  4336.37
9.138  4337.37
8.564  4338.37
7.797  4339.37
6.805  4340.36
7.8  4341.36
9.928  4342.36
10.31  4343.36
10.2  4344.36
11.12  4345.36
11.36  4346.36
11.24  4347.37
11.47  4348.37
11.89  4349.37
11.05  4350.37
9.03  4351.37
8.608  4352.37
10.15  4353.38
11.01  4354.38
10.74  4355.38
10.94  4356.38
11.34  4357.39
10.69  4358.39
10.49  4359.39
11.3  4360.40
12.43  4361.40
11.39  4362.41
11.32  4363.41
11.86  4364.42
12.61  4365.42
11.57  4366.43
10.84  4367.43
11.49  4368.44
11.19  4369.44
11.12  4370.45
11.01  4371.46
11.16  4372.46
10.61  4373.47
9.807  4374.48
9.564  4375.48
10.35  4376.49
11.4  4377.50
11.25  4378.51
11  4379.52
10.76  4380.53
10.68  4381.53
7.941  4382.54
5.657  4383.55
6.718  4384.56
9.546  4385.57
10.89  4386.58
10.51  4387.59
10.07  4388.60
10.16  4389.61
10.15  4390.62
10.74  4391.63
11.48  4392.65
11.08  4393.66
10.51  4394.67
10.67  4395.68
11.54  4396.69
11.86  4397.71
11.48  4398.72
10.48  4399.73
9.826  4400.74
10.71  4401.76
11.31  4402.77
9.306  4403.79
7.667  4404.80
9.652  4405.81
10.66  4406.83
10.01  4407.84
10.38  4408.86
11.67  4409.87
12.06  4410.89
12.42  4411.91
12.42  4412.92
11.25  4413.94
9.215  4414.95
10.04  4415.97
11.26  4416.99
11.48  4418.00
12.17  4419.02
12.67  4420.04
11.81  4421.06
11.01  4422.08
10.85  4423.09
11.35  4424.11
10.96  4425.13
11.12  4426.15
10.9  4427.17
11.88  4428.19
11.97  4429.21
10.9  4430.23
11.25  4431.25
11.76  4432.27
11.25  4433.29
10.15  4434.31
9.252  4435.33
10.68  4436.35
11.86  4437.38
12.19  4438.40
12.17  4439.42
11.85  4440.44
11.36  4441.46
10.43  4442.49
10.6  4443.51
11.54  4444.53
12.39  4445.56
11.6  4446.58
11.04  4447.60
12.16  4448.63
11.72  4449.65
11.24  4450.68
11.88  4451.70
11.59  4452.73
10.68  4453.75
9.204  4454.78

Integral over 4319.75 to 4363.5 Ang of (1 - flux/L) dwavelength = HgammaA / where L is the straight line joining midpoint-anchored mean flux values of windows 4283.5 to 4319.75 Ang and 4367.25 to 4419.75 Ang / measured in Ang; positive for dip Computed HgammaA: -4.3 Ang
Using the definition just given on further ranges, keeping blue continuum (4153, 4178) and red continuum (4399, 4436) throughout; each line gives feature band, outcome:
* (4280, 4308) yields 6.13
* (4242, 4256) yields 1.13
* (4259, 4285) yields 2.83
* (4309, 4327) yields 2.23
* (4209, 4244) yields 2.40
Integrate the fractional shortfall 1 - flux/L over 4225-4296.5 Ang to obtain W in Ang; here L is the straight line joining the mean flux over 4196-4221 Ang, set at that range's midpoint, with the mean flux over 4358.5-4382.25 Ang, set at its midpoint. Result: 7.3 Ang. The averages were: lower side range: 10.5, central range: 9.57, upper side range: 11.1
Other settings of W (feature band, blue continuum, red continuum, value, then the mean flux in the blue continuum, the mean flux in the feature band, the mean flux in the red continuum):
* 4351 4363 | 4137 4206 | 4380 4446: 0.0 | 10.5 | 10.7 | 10.8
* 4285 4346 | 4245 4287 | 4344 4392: 5.9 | 9.69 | 9.17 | 10.6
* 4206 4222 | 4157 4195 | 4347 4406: -0.4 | 10.7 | 10.9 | 10.6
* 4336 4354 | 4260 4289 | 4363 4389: 0.5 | 9.57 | 9.86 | 10.4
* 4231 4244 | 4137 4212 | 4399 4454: 0.8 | 10.6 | 10.1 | 11.1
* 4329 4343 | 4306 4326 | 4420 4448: -1.0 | 9.11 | 10.1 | 11.3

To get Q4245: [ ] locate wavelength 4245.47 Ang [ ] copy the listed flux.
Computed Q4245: 11.25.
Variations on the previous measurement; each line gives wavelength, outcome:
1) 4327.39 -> 10.07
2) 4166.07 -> 11.27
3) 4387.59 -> 10.51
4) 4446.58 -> 11.6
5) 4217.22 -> 10.54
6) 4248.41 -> 9.68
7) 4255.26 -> 9.349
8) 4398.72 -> 11.48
